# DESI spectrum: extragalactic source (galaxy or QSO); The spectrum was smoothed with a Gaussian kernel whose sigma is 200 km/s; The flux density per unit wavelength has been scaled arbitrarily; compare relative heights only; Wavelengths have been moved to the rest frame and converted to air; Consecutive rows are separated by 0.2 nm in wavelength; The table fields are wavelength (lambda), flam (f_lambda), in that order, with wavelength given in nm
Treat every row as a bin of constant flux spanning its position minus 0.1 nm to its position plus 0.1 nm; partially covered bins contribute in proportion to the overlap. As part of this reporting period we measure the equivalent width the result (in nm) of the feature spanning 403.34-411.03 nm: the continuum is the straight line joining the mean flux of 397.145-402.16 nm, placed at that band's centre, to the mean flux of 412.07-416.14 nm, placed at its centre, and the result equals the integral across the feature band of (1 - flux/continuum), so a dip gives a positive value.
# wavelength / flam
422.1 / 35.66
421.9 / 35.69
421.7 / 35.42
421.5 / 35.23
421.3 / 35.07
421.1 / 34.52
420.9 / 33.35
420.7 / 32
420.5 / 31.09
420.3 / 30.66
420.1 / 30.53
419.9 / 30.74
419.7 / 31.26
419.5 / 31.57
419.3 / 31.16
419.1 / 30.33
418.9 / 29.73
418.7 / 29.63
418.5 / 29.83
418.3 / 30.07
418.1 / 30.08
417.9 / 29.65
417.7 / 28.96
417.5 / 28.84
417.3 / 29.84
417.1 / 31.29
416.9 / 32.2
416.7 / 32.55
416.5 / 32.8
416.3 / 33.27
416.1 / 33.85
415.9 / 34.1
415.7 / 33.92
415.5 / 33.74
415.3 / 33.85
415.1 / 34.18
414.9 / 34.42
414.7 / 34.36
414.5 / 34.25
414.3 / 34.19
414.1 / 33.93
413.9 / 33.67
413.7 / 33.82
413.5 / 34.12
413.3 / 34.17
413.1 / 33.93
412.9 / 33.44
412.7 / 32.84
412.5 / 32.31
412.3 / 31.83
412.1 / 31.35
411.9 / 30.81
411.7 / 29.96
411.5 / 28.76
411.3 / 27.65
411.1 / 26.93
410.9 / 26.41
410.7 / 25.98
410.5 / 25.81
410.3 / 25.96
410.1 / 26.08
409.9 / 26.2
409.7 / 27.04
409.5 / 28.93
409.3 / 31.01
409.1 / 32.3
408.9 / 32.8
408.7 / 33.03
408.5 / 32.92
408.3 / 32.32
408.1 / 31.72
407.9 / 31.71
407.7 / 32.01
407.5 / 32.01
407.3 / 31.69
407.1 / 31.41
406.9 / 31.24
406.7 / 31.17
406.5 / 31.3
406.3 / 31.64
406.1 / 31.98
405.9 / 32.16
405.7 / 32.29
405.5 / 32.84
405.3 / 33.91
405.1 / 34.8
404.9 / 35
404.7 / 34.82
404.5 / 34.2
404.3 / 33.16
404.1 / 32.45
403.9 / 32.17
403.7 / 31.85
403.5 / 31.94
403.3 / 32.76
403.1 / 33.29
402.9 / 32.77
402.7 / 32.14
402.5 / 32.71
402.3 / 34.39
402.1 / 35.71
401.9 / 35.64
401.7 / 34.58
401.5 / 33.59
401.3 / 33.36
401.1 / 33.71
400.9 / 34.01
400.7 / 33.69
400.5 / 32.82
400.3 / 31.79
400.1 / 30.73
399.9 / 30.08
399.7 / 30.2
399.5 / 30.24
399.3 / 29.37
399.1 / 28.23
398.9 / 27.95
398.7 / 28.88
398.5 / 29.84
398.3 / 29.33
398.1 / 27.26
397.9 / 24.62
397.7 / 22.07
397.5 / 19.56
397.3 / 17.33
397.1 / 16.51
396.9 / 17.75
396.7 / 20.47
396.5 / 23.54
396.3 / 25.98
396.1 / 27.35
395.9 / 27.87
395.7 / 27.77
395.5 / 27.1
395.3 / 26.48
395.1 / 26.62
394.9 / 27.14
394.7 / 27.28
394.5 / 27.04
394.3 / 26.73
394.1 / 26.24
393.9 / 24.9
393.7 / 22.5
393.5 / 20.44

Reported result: 0.11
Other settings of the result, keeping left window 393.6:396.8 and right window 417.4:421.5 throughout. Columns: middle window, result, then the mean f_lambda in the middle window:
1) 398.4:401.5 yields -0.47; 31.1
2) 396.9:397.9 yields 0.27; 19.3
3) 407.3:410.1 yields -0.21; 30.9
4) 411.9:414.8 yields -0.35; 33.4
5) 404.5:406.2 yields -0.33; 33.5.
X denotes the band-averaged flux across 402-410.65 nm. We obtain 31.8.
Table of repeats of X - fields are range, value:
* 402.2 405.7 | 33.2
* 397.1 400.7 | 27.5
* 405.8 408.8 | 31.9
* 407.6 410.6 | 30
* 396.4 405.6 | 30.2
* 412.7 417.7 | 33.2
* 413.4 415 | 34.1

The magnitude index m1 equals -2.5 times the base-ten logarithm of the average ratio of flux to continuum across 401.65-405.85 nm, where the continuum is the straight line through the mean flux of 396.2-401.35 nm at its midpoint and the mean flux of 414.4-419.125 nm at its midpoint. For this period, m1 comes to -0.17 mag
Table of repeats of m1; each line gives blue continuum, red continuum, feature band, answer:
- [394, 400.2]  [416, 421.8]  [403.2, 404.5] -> -0.17 mag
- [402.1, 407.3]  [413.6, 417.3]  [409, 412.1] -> 0.18 mag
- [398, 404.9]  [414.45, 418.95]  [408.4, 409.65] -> 0.01 mag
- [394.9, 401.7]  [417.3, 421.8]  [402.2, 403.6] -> -0.16 mag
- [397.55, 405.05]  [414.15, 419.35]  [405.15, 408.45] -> -0.01 mag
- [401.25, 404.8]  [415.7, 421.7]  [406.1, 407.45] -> 0.05 mag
